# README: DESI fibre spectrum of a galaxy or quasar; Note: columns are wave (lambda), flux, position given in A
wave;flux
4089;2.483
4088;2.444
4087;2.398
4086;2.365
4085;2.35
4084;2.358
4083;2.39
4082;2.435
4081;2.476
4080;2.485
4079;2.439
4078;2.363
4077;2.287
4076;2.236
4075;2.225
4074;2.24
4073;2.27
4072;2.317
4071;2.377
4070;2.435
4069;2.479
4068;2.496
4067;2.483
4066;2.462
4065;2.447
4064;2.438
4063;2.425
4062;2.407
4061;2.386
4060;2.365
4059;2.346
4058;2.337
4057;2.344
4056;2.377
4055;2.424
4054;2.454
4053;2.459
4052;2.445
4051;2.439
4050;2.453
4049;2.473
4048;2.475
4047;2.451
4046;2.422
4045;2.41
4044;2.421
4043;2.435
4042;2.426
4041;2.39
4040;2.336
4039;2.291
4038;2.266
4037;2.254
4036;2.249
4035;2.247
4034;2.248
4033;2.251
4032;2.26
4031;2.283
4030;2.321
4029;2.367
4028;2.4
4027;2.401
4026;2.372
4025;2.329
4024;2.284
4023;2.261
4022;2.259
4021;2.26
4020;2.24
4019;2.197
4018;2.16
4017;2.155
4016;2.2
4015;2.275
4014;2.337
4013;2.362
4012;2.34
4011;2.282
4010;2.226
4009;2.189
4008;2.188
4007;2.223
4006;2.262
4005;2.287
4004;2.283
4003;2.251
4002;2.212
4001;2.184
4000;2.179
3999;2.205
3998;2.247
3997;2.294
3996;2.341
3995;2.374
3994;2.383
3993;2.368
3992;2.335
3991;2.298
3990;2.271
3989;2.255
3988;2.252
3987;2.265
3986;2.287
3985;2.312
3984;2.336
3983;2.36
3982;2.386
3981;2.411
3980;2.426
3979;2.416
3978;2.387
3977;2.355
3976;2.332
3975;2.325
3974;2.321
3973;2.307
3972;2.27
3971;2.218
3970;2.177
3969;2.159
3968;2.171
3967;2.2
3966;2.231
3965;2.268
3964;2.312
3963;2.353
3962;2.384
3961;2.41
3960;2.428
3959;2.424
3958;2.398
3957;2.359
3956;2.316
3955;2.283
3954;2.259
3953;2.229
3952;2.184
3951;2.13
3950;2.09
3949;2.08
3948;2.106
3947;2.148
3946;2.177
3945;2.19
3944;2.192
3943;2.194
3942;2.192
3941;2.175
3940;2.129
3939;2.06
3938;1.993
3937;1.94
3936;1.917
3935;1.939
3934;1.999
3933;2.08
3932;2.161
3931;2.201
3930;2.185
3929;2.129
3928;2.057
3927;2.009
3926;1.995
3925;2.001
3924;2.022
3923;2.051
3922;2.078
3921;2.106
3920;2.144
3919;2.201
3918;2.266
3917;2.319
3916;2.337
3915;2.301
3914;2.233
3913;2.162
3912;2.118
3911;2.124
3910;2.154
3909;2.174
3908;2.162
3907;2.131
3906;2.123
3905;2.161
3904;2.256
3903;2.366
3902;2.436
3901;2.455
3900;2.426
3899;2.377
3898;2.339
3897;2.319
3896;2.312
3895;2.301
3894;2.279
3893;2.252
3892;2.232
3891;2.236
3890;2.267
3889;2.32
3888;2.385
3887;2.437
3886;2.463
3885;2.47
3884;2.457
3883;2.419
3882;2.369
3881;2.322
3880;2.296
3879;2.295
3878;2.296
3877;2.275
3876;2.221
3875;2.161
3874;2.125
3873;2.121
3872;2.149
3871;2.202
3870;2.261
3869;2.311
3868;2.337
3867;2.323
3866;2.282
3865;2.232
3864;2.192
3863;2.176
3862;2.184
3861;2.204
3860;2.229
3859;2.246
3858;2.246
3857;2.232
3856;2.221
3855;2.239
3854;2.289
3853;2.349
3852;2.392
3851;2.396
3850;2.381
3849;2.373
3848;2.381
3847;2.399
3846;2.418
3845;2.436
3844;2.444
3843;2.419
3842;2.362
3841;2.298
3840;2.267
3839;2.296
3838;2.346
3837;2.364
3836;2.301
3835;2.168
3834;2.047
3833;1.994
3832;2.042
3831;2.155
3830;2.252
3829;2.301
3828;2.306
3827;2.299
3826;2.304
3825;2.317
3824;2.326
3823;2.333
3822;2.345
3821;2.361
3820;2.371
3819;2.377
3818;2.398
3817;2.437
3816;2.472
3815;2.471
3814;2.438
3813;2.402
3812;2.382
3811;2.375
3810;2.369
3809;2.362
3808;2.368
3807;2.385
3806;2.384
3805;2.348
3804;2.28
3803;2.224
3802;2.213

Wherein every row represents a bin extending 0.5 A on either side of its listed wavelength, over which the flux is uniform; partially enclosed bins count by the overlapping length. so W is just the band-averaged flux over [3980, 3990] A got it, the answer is 2.32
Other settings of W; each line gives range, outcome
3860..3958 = 2.21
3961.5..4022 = 2.28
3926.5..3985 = 2.22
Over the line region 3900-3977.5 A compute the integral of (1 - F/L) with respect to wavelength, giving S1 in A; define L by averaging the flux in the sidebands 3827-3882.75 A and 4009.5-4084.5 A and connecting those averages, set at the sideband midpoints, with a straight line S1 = 3.7 A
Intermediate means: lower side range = 2.27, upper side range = 2.35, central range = 2.2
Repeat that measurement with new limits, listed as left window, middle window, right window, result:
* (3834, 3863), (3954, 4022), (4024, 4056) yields 1.78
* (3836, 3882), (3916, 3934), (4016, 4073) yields 1.50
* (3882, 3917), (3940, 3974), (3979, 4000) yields 1.00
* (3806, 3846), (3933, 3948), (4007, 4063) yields 1.55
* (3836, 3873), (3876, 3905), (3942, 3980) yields -0.65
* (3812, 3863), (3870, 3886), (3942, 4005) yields 0.13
